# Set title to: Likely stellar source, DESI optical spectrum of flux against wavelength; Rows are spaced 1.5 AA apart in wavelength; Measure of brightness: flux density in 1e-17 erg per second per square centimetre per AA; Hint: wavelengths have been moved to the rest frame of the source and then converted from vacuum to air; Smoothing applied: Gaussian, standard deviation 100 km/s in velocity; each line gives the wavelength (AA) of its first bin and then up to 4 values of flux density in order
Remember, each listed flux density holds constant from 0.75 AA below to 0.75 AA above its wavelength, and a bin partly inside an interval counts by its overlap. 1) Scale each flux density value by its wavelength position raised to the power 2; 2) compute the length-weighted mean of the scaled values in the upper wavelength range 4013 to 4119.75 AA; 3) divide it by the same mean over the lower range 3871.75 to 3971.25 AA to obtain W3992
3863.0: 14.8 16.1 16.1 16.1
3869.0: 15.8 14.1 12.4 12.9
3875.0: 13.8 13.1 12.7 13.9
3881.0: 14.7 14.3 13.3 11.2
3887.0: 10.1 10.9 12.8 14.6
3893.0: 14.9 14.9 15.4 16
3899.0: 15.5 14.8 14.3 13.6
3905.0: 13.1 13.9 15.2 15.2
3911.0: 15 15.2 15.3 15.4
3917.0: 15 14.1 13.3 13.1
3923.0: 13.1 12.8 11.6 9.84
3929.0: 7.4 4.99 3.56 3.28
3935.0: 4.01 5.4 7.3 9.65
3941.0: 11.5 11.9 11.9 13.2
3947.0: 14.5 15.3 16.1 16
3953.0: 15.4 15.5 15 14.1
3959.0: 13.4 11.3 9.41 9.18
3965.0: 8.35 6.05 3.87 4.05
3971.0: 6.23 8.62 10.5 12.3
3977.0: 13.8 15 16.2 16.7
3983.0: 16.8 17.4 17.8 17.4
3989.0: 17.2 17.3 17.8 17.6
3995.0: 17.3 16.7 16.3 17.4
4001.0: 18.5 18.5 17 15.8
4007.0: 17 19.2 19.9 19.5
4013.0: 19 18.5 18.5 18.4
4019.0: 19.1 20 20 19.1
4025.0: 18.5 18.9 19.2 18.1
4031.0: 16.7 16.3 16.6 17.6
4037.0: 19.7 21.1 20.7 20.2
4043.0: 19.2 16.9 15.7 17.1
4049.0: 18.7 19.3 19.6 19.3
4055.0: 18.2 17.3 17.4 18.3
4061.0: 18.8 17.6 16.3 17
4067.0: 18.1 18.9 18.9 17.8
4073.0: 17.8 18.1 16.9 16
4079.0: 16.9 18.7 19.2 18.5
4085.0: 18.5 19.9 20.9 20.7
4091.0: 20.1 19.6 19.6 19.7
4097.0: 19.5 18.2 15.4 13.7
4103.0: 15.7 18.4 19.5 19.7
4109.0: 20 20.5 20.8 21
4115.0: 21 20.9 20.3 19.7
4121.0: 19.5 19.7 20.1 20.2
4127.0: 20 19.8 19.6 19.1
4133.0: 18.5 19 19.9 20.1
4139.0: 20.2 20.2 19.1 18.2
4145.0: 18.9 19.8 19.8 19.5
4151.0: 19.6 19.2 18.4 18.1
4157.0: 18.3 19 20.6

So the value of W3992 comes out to 1.66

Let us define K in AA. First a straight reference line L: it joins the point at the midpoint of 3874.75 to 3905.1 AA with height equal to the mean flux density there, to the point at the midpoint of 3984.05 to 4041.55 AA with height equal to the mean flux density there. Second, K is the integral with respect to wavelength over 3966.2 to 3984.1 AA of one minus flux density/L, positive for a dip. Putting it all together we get 6.2 AA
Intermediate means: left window 13.7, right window 18.2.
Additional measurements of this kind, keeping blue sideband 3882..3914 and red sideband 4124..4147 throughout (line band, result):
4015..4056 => -3.3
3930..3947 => 7.7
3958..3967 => 3.3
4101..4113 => 0.1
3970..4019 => -0.3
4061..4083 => 0.3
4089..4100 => -0.4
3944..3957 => 0.3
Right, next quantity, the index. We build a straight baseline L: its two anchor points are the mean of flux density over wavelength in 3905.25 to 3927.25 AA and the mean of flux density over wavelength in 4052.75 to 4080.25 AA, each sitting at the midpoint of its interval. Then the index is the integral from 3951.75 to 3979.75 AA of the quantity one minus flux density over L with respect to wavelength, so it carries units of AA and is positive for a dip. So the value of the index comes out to 8.0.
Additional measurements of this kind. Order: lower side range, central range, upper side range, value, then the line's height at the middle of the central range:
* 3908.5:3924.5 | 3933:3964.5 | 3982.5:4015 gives 8.3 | 15.7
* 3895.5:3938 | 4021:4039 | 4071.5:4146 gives -2.5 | 16.2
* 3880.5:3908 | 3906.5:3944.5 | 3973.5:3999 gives 9.1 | 14.6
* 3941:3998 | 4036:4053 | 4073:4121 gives -2.3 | 16.7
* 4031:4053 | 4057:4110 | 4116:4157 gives 1.7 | 18.9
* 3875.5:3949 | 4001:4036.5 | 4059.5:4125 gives -4.8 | 16.2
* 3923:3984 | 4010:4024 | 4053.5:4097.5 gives -4.1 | 14.8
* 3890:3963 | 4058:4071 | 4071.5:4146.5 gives -0.3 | 17.5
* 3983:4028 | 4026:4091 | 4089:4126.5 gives 1.4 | 18.7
